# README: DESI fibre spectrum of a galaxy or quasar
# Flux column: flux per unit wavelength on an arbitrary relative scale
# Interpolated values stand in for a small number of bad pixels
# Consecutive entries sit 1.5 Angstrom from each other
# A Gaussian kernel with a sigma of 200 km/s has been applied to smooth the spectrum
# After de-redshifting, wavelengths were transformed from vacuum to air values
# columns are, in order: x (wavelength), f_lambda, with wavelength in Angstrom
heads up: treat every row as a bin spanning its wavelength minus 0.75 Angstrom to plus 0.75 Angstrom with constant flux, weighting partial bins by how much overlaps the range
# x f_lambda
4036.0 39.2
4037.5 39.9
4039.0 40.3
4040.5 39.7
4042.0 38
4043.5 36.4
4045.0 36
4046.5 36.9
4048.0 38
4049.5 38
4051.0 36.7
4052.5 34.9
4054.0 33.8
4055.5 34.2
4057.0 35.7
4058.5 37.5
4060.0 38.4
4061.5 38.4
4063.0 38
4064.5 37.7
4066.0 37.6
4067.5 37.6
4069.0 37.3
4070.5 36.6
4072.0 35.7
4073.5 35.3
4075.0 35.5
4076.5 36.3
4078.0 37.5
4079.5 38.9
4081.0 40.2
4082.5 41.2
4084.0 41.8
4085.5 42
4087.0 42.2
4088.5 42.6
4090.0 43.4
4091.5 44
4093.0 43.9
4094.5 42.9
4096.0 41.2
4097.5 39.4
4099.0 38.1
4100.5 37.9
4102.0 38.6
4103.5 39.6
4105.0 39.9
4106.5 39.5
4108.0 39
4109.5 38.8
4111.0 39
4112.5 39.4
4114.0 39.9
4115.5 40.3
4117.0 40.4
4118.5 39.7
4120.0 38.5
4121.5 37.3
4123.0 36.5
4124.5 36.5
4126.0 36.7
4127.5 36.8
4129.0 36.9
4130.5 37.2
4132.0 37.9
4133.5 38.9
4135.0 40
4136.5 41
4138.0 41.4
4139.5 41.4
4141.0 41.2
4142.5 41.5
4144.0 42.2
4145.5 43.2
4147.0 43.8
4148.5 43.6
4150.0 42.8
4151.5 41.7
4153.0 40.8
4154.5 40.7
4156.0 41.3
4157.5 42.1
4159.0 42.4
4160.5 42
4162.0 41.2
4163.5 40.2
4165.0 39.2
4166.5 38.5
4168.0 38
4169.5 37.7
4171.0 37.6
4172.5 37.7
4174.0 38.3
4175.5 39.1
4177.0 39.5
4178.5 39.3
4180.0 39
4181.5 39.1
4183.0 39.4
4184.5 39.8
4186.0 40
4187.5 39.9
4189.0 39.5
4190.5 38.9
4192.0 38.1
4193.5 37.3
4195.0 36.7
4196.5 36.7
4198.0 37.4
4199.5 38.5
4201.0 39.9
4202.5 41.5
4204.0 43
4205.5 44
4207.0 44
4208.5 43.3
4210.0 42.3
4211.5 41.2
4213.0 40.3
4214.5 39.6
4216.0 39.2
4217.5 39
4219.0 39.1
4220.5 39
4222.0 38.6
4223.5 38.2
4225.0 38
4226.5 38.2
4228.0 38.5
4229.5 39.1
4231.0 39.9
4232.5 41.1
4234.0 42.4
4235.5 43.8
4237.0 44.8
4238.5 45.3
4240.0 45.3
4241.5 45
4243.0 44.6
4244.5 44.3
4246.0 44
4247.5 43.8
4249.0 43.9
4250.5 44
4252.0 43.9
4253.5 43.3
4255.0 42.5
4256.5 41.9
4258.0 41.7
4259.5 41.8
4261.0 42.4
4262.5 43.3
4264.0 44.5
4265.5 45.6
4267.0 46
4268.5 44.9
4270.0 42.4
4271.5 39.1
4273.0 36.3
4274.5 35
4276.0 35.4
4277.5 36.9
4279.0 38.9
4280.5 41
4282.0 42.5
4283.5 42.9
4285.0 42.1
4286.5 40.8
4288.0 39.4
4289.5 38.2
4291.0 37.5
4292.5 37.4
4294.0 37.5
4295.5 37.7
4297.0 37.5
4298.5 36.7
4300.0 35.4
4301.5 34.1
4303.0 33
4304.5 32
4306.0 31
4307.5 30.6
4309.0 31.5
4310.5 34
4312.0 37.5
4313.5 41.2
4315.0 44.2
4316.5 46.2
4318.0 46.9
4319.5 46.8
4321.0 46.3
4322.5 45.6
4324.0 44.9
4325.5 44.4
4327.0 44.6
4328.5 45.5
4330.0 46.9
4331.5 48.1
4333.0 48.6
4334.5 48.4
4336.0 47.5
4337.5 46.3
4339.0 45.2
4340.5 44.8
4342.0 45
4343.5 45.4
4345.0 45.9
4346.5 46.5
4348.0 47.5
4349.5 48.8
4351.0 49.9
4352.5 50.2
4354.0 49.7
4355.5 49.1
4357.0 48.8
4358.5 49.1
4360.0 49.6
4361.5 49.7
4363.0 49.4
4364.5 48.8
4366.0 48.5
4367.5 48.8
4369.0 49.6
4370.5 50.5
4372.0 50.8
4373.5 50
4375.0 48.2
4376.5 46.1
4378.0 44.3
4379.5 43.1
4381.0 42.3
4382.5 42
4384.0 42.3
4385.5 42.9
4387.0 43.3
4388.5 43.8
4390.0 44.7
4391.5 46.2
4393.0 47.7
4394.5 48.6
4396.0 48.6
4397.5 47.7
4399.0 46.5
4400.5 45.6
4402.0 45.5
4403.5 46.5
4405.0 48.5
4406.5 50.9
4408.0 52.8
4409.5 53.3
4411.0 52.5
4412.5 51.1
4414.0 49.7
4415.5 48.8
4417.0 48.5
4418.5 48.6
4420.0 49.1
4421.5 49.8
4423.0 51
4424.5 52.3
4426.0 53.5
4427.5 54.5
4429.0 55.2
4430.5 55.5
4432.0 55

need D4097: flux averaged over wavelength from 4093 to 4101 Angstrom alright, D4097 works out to 40.3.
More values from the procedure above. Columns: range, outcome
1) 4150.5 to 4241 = 40.1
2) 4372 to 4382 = 46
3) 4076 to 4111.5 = 40.4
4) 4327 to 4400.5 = 47.1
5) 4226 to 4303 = 41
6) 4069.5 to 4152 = 39.8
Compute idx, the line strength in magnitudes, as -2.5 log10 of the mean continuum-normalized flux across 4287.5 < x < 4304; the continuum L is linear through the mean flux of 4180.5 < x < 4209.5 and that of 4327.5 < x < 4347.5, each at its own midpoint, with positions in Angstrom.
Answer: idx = 0.21 mag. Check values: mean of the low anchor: 39.9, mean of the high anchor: 46.5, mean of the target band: 36.7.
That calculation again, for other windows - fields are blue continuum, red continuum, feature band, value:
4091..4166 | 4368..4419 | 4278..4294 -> 0.12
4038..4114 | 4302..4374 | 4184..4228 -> 0.06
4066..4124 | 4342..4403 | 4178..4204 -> 0.08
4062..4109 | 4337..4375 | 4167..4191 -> 0.10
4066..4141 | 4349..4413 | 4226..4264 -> 0.02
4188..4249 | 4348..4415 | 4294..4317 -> 0.23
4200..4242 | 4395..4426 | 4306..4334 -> 0.07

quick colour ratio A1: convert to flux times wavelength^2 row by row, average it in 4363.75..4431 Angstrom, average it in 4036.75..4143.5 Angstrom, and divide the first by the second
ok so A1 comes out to 1.4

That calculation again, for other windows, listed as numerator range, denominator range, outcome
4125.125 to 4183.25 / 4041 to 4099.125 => 1.08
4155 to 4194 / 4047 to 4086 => 1.11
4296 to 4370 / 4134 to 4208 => 1.19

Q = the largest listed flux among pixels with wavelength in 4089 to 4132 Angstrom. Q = 44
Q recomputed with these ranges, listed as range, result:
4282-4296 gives 42.9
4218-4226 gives 39.1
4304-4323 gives 46.9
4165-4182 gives 39.5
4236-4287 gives 46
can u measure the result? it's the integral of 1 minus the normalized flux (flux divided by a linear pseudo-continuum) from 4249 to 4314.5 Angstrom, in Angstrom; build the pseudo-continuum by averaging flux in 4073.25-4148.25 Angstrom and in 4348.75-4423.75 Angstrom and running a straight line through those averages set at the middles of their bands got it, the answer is 8.3 Angstrom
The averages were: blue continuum 39.8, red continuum 48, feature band 39.2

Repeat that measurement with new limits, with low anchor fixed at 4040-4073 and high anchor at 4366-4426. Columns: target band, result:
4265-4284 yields 1.5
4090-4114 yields -1.1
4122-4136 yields 0.6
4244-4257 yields -0.1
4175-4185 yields 0.4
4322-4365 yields -1.1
